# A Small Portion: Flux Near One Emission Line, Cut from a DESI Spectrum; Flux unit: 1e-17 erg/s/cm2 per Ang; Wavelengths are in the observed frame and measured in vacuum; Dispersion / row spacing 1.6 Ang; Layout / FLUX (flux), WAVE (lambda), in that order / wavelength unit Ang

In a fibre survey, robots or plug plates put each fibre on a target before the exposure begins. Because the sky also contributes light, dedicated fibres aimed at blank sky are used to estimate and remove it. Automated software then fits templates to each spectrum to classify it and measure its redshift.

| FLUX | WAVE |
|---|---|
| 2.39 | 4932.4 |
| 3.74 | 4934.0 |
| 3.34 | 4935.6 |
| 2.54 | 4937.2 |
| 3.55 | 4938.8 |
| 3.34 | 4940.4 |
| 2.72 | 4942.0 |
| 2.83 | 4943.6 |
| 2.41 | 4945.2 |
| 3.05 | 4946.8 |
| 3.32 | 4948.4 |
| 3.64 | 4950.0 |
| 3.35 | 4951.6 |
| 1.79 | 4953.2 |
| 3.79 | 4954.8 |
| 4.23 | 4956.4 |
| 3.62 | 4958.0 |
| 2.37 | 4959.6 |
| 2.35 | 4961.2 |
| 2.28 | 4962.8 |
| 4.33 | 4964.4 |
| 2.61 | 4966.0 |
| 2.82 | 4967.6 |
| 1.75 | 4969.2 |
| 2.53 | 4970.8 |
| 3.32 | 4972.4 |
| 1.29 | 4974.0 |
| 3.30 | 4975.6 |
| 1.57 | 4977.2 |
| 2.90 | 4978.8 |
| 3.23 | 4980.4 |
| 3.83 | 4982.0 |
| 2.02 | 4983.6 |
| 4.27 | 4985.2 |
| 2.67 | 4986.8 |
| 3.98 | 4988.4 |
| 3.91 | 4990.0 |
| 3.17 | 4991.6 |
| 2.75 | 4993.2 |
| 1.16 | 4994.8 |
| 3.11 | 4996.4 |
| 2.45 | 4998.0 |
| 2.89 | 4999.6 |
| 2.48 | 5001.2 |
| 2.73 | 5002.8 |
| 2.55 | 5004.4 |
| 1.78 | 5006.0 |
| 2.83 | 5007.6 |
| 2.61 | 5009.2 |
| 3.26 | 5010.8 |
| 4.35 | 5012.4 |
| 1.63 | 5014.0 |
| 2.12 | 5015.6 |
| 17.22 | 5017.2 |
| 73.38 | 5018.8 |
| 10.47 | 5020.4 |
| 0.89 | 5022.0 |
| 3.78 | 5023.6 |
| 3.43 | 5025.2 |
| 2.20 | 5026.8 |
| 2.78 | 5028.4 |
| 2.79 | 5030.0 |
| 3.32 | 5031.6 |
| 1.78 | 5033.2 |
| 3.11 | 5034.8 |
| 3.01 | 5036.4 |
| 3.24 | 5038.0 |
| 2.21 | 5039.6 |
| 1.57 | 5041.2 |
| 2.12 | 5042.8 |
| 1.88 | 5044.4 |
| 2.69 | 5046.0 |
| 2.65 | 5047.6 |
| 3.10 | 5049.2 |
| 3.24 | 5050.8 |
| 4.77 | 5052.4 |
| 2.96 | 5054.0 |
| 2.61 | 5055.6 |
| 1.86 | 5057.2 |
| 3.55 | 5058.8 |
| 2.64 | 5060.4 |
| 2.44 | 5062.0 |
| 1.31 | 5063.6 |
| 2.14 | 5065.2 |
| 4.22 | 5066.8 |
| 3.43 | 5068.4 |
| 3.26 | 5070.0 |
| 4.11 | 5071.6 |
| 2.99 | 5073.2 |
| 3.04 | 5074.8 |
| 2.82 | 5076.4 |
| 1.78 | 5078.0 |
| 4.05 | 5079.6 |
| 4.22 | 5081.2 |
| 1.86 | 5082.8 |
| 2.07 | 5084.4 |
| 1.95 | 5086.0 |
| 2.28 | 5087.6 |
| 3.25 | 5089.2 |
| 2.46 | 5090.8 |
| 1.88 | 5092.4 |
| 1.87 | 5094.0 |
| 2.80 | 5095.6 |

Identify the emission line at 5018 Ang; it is H-beta 4861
